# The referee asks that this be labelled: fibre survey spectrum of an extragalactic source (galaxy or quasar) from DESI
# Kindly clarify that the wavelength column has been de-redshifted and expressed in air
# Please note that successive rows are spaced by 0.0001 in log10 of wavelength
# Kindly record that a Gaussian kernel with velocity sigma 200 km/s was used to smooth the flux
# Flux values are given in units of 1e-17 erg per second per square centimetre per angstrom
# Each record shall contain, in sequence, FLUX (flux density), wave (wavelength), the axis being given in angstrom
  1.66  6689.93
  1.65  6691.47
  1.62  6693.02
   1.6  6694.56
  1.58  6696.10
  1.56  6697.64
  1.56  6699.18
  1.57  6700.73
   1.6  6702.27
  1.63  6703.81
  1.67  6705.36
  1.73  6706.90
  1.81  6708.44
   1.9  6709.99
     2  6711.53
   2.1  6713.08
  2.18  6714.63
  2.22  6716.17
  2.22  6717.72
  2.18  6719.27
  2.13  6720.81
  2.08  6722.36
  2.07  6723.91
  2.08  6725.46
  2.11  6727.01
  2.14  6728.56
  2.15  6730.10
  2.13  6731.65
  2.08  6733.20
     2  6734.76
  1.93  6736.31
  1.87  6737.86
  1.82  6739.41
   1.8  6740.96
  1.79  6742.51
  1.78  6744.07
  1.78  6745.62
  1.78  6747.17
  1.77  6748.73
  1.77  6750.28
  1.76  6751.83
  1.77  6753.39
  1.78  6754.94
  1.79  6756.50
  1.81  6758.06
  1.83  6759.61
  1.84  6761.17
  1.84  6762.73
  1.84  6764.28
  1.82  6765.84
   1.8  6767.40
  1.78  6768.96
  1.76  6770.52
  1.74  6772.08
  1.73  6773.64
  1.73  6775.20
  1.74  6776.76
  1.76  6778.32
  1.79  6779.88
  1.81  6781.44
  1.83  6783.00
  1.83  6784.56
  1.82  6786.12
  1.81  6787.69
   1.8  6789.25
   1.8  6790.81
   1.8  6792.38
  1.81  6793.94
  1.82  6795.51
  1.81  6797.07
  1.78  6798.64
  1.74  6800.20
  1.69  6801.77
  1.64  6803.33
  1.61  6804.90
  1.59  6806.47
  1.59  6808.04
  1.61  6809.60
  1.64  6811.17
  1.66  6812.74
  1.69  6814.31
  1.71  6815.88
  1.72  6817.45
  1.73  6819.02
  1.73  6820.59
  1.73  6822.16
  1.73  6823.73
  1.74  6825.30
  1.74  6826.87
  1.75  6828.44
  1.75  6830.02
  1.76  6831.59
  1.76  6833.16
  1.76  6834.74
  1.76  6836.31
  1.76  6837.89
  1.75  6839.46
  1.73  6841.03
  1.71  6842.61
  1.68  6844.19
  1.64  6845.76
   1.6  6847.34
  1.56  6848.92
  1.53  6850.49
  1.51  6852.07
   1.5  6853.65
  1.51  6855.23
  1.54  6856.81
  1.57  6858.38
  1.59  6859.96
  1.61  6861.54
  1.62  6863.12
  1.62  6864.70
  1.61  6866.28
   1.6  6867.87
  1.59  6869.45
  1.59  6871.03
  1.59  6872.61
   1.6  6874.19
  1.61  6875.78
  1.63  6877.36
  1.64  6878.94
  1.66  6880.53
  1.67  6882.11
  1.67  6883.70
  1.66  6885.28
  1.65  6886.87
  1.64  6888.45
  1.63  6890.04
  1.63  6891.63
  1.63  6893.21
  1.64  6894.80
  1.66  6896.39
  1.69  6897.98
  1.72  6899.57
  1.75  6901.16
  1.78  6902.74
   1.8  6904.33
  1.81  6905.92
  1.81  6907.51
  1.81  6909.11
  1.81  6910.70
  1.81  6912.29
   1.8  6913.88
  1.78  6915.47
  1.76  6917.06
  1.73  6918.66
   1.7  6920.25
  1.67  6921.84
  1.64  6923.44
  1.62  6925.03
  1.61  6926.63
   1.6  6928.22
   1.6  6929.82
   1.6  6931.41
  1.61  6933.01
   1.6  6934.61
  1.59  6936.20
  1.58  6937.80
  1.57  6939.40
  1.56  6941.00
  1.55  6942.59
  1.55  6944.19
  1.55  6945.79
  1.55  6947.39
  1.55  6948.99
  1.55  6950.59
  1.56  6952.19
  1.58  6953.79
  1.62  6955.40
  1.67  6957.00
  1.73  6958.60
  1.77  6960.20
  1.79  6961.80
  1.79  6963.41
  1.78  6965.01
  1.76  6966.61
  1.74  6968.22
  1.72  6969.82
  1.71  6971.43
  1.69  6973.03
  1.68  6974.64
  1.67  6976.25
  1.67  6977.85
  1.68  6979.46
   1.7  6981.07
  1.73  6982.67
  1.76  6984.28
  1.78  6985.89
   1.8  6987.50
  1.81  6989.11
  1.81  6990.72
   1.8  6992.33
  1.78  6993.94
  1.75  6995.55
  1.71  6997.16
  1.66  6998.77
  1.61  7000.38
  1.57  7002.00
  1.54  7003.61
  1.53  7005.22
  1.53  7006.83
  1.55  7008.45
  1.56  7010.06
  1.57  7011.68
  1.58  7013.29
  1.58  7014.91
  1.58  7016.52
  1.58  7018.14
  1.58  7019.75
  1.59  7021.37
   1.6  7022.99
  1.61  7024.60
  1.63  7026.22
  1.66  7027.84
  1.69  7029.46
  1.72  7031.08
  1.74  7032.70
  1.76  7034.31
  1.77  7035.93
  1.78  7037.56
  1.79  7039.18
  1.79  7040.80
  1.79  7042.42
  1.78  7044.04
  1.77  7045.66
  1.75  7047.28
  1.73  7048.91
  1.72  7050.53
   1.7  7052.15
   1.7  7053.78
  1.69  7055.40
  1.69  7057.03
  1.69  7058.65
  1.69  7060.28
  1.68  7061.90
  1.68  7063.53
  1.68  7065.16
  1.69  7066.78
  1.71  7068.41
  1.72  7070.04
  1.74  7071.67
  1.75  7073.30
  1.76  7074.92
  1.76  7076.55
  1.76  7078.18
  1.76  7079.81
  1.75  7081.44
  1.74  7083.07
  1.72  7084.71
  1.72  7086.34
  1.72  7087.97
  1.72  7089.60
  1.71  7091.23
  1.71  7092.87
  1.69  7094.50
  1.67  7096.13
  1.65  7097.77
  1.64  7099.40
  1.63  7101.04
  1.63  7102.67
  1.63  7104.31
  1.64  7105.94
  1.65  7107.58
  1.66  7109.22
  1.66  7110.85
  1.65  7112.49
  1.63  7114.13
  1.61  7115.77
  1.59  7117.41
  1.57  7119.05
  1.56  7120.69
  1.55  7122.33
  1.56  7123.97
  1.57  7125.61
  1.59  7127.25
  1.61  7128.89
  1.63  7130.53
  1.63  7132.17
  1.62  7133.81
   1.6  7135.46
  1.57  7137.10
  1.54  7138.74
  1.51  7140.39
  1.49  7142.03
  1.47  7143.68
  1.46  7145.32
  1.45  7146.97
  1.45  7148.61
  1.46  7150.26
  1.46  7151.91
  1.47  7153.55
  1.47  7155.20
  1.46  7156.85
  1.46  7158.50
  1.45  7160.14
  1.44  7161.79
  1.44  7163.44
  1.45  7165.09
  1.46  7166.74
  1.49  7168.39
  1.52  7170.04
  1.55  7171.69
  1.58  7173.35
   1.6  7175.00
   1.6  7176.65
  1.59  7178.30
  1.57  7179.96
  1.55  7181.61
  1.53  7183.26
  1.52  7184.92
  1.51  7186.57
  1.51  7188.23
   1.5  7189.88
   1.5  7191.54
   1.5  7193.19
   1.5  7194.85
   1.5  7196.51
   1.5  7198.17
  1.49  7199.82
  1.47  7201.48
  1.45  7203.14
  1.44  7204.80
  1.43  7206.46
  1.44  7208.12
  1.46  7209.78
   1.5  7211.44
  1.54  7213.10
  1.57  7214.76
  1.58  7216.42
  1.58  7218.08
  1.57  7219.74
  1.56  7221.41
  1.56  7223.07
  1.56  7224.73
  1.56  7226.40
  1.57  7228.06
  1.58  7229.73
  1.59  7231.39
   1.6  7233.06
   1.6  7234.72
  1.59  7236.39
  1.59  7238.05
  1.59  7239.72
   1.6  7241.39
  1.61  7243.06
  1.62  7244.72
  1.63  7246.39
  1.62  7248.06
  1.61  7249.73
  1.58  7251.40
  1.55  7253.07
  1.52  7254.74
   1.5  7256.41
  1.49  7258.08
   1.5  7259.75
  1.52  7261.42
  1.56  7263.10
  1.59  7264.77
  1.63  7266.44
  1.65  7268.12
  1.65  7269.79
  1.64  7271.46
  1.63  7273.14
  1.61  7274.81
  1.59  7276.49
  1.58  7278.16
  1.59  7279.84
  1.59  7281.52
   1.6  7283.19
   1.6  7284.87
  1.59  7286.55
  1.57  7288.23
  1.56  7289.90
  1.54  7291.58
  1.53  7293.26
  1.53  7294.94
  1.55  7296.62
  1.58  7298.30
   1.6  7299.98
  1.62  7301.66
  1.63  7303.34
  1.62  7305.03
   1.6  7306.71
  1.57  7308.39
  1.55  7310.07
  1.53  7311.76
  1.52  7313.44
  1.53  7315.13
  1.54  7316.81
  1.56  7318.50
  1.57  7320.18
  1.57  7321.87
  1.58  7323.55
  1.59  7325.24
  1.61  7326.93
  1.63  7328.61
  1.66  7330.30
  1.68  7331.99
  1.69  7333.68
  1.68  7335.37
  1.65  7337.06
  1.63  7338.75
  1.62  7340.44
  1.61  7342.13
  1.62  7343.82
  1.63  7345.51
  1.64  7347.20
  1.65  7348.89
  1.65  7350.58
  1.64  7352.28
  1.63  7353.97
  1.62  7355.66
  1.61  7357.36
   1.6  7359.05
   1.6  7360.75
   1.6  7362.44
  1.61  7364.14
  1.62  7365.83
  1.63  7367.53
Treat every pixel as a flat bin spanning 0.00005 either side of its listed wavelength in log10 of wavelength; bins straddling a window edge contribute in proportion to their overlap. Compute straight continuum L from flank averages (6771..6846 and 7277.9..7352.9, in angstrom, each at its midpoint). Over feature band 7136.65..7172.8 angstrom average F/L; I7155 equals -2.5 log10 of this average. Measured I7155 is 0.11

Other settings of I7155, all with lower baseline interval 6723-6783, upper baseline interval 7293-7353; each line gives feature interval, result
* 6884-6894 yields 0.097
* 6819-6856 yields 0.085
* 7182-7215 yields 0.114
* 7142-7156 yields 0.150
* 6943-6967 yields 0.074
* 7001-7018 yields 0.120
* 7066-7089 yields -0.015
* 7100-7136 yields 0.054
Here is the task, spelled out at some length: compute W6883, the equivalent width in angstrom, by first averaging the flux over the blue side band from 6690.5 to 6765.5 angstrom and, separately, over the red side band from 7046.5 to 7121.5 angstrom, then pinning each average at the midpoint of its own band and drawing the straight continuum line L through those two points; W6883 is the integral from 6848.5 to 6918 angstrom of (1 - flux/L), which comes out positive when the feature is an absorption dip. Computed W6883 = 5.1 angstrom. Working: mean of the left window 1.87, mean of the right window 1.69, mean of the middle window 1.66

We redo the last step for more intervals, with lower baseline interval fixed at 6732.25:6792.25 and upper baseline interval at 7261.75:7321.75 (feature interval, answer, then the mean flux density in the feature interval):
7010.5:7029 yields 1.1 angstrom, 1.6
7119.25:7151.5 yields 2.1 angstrom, 1.54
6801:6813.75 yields 1.1 angstrom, 1.63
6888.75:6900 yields 0.6 angstrom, 1.65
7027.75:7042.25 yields -0.5 angstrom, 1.75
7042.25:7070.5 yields -0.5 angstrom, 1.71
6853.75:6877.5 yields 2.4 angstrom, 1.59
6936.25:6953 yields 1.7 angstrom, 1.56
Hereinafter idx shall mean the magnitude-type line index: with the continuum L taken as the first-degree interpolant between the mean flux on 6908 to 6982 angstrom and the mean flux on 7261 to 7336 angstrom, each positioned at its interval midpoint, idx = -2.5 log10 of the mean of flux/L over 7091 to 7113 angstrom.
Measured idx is -0.02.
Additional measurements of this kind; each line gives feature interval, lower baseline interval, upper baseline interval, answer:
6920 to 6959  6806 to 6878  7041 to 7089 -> 0.058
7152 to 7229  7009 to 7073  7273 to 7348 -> 0.085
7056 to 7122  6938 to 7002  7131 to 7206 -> -0.069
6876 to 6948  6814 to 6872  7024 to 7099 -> 0.008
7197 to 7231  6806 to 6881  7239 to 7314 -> 0.049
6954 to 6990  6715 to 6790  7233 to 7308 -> 0.020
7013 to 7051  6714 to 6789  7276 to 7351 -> 0.033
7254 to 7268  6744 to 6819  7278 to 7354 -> 0.048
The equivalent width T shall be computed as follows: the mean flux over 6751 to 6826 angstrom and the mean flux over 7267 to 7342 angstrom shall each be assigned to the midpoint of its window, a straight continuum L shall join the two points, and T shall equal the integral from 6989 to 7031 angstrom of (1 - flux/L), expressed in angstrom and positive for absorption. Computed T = 1.4 angstrom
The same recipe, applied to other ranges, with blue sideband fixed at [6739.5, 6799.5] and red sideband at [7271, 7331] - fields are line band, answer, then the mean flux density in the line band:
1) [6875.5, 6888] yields 0.70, 1.65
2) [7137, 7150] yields 1.24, 1.49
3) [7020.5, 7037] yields 0.11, 1.68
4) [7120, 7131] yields 0.47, 1.58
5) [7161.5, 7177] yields 1.15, 1.51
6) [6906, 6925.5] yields -0.17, 1.75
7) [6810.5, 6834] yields 0.64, 1.72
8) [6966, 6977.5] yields 0.03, 1.71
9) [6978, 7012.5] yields 0.52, 1.68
